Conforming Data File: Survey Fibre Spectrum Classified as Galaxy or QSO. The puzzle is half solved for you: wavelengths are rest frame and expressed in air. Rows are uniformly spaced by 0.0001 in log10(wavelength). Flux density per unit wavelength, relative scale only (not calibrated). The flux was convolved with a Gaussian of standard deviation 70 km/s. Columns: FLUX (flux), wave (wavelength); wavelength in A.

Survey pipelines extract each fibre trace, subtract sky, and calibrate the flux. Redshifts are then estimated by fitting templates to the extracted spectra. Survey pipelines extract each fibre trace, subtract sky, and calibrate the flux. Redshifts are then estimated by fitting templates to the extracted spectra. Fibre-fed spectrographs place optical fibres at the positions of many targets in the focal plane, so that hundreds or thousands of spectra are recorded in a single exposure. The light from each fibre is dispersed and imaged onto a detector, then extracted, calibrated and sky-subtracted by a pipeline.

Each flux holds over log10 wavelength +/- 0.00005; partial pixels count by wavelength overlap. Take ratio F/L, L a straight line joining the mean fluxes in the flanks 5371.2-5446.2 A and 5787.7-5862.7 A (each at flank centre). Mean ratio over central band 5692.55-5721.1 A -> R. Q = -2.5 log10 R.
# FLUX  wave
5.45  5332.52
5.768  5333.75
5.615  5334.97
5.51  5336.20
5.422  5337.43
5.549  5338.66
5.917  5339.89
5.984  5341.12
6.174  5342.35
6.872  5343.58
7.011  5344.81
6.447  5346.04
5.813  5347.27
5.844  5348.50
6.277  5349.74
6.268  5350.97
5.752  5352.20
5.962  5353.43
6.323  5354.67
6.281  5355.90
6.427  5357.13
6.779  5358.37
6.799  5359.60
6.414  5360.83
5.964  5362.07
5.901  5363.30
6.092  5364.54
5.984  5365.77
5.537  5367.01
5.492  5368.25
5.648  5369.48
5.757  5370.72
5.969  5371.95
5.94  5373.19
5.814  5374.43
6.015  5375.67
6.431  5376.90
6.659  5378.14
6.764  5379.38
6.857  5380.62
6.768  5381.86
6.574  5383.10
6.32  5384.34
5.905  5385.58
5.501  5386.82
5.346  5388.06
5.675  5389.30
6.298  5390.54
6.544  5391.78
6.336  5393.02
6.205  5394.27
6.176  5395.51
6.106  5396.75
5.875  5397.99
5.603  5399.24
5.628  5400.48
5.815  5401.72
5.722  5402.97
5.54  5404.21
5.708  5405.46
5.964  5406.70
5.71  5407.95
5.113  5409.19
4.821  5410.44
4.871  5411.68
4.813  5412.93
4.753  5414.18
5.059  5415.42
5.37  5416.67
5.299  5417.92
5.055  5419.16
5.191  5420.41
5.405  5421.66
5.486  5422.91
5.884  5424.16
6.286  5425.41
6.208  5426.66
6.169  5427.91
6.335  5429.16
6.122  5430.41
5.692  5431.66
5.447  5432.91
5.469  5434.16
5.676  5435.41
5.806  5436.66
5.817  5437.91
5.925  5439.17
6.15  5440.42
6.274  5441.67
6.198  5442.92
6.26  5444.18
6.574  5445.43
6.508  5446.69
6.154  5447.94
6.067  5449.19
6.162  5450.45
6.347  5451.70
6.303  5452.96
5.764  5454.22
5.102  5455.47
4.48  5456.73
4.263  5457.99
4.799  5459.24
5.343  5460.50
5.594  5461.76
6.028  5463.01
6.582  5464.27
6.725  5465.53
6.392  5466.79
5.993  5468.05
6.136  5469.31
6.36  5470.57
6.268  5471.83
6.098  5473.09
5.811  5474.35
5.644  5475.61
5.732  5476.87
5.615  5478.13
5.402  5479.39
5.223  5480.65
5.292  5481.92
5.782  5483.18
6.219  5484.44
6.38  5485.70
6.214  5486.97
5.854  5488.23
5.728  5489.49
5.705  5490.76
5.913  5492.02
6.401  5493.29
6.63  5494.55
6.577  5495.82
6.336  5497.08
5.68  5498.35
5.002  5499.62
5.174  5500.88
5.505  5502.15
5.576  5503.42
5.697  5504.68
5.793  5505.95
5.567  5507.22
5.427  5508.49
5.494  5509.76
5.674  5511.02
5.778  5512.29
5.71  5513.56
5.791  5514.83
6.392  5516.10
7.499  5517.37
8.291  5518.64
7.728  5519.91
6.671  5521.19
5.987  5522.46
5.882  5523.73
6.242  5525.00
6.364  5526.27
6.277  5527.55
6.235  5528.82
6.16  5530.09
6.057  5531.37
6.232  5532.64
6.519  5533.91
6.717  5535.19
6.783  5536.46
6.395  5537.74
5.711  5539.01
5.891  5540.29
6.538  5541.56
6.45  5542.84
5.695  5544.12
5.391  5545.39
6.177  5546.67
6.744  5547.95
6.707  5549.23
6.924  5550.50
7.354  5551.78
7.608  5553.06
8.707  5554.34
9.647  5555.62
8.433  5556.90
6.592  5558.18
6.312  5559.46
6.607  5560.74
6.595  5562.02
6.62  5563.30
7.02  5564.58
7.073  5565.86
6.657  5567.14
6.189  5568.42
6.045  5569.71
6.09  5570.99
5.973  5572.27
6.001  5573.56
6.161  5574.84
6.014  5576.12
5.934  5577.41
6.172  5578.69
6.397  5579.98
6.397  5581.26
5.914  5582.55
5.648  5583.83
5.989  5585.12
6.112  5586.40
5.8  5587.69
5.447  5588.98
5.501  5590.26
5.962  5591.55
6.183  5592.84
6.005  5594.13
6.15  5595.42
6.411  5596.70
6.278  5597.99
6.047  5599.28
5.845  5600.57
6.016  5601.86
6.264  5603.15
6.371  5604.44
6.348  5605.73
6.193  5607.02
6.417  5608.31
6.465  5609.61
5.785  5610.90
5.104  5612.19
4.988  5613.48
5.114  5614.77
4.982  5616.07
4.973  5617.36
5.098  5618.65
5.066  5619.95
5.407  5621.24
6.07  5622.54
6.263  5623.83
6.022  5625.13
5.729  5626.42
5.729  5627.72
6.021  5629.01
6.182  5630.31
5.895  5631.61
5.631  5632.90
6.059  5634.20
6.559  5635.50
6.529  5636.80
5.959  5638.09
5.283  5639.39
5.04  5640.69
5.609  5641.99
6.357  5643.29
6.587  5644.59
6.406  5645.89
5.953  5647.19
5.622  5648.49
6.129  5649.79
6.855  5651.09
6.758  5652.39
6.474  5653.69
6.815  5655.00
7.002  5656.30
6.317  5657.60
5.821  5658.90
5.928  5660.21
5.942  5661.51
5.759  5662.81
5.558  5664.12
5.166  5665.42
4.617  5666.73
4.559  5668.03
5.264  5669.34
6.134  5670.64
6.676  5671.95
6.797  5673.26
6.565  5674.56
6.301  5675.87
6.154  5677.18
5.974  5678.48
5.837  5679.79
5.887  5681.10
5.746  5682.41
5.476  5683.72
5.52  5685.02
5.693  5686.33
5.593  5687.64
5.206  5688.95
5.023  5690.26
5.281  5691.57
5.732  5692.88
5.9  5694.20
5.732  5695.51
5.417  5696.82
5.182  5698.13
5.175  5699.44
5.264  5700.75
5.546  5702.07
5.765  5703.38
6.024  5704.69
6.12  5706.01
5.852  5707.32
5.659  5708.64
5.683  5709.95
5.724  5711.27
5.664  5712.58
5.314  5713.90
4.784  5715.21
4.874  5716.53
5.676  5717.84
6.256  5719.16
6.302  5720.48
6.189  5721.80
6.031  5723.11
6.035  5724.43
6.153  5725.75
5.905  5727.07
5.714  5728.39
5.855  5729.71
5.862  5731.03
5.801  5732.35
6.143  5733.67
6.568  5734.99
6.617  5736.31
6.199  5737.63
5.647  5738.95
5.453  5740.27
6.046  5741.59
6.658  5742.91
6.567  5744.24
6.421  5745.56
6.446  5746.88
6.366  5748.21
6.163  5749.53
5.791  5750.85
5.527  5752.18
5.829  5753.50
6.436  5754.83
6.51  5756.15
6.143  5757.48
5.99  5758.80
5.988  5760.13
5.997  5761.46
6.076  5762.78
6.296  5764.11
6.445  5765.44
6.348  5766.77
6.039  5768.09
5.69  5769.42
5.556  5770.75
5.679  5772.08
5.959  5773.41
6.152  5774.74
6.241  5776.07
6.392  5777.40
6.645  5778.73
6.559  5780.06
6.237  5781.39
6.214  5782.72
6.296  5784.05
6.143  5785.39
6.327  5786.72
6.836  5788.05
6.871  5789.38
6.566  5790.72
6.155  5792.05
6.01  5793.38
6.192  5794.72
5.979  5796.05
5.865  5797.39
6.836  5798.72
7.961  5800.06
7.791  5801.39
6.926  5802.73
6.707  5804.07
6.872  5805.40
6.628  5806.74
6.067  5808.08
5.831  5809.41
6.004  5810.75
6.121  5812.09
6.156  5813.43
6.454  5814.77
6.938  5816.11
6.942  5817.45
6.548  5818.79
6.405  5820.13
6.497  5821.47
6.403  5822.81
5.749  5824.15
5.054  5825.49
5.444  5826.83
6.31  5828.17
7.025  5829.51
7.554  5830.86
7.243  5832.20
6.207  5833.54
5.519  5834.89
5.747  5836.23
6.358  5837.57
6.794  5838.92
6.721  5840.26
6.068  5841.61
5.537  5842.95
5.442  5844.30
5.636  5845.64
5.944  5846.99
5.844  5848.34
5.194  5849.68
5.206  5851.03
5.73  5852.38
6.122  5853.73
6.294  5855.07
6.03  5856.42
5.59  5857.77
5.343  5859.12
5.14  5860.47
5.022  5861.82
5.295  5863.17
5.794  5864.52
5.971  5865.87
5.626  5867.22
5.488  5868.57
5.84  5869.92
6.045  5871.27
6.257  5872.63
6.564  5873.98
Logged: 0.09 mag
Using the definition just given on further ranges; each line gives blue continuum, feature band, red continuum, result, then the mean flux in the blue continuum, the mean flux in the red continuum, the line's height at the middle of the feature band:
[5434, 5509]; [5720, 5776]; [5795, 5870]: 0.00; 5.86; 6.14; 6.08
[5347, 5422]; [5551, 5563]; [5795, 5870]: -0.25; 5.88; 6.14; 5.98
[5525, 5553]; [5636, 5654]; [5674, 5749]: -0.01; 6.37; 5.83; 6.04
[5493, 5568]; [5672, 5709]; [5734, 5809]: 0.11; 6.44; 6.3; 6.35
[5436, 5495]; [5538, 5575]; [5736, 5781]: -0.12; 5.91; 6.14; 5.98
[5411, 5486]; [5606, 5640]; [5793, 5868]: 0.03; 5.77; 6.15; 5.94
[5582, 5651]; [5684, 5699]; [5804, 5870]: 0.09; 5.89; 6.04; 5.94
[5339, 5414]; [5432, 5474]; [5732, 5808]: 0.03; 6.01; 6.3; 6.06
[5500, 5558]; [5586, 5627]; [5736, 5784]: 0.09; 6.43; 6.15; 6.34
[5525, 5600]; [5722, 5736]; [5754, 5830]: 0.06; 6.41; 6.32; 6.35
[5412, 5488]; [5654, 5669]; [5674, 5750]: 0.01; 5.79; 5.84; 5.83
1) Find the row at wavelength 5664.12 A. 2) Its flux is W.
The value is 5.558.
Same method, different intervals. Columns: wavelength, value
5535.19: 6.717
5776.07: 6.241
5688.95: 5.206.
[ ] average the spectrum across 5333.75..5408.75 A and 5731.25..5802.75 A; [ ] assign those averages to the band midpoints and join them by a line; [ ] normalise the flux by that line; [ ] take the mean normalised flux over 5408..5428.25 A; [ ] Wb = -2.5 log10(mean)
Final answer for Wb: 0.14 mag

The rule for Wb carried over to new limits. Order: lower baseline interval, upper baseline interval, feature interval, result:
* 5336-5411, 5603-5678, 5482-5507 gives 0.02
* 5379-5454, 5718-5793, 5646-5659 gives -0.06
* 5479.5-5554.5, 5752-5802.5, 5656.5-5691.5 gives 0.09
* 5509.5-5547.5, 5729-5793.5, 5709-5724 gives 0.09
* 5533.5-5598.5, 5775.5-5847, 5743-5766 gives 0.04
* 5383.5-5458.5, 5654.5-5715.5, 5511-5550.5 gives -0.11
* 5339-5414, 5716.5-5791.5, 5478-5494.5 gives 0.03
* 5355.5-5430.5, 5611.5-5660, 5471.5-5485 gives 0.03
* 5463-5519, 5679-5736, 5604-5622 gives 0.04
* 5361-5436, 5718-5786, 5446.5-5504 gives 0.01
